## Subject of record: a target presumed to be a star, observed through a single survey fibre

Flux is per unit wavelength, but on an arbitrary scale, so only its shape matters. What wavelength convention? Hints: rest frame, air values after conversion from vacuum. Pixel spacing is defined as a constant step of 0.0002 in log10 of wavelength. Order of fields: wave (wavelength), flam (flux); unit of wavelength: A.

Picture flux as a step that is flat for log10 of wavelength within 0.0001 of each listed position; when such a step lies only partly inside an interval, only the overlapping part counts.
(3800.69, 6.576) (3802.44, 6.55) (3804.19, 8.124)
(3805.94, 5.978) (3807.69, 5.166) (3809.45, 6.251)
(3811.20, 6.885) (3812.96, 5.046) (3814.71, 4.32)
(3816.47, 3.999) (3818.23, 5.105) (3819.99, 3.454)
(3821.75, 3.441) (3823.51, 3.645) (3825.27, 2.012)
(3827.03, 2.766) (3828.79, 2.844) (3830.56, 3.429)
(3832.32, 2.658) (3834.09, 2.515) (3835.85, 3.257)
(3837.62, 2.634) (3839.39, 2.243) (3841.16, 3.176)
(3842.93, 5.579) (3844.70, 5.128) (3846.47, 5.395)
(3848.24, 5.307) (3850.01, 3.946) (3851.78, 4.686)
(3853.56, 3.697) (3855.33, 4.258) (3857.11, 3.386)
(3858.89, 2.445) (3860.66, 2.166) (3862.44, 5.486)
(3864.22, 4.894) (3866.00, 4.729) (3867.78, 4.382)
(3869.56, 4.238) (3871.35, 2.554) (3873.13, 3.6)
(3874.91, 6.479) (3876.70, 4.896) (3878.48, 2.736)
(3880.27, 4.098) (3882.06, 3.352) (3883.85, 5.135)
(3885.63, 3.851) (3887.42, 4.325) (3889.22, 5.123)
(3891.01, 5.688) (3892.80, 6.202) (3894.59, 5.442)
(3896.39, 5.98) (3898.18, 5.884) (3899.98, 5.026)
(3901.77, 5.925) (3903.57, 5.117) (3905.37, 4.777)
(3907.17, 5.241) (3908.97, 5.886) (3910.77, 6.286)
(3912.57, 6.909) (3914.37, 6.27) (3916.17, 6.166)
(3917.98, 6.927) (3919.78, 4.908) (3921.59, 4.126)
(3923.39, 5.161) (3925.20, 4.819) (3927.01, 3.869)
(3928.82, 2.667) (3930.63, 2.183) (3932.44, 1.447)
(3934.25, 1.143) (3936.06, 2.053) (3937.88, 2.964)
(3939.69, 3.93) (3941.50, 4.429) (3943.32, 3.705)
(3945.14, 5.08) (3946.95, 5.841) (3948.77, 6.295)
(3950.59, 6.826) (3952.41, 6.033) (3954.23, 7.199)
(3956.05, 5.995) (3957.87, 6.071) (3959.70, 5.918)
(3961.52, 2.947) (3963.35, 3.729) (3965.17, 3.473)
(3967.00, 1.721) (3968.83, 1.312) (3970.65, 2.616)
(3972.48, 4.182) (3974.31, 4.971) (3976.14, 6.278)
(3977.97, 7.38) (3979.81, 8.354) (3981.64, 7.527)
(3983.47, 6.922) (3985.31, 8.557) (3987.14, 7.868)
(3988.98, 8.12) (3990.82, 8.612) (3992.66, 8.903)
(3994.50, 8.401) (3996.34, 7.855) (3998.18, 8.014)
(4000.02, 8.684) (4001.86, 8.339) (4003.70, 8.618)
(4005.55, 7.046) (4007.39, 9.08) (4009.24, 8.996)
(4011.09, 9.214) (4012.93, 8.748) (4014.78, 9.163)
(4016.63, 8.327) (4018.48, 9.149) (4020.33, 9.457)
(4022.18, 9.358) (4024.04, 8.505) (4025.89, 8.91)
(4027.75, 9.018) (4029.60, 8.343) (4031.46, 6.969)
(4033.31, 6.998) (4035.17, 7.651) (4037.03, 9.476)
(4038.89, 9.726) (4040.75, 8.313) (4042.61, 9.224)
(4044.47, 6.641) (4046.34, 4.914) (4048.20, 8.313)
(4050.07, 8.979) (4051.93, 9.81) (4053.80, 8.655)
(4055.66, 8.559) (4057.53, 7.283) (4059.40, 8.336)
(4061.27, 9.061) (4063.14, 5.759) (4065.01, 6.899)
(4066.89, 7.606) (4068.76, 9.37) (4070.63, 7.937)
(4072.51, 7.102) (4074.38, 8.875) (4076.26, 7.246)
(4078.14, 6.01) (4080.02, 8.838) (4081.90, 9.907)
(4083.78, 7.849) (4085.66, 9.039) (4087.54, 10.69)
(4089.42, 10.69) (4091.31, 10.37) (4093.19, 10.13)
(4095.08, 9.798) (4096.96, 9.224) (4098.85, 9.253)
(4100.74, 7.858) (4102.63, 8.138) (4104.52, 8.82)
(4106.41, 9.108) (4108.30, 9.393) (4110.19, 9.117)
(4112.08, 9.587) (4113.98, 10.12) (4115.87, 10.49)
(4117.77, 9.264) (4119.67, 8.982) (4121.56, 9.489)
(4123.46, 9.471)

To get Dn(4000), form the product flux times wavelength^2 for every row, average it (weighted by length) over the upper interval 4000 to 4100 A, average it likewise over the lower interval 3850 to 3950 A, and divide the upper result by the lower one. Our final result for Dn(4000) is 2.03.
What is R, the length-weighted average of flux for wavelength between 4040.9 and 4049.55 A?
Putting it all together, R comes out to 7.44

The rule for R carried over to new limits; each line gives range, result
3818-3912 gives 4.28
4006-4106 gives 8.54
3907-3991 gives 5.1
